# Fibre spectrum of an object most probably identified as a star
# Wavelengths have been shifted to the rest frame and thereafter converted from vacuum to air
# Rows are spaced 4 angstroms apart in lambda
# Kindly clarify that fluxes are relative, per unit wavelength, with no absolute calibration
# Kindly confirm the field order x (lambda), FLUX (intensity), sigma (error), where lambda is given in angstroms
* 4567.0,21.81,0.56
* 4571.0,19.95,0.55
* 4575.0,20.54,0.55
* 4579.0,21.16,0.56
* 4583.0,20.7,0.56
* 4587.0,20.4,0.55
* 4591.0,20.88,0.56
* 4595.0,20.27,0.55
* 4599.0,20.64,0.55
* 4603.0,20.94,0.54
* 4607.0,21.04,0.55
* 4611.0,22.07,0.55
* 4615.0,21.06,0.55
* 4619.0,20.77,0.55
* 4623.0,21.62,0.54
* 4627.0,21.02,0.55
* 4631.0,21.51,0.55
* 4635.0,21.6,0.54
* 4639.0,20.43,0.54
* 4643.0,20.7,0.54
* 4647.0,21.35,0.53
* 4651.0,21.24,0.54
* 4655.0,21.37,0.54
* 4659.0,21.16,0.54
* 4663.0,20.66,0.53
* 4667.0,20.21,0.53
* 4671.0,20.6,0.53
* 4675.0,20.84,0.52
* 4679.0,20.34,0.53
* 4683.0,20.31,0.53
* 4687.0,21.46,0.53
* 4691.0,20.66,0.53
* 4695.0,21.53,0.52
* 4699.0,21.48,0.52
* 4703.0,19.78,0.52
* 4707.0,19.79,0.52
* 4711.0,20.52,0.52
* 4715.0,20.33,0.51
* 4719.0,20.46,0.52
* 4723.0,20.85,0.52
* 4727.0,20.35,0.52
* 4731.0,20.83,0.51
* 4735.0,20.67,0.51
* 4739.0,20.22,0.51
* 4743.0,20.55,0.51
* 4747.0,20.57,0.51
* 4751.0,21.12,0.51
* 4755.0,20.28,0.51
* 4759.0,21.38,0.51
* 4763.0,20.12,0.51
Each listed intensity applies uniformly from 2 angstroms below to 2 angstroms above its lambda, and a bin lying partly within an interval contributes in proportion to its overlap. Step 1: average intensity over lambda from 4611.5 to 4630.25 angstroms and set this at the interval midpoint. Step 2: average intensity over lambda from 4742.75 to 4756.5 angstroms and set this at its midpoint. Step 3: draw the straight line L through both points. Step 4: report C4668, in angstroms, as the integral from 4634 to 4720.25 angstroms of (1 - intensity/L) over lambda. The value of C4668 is 0.9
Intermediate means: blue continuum 21.2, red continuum 20.7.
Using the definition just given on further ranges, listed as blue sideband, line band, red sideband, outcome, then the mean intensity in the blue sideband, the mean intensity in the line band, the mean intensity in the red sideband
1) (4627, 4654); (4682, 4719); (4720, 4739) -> 0.2 angstroms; 21.1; 20.7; 20.6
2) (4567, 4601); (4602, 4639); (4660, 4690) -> -1.1 angstroms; 20.6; 21.3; 20.6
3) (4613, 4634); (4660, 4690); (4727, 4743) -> 0.4 angstroms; 21.2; 20.6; 20.5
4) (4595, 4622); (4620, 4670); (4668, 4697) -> -0.3 angstroms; 21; 21.1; 20.8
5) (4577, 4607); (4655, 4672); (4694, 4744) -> -0.1 angstroms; 20.7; 20.7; 20.5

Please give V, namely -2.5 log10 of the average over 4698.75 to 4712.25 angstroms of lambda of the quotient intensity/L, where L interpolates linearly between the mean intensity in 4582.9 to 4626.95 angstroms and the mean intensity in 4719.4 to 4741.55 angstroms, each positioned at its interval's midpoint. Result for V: 0.02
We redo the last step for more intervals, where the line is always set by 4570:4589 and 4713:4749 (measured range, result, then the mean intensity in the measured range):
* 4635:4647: -0.02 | 20.9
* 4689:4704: -0.02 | 20.9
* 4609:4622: -0.04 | 21.3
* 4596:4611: -0.02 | 21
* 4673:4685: 0.00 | 20.5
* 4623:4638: -0.04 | 21.3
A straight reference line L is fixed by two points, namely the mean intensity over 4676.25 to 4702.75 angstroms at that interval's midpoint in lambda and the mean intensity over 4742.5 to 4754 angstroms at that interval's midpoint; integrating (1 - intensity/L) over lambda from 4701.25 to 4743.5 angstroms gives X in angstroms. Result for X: 0.8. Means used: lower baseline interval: 20.9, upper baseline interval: 20.7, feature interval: 20.4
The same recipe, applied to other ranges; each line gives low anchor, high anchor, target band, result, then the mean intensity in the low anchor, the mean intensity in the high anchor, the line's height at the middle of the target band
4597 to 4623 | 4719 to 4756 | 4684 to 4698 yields -0.25 angstroms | 21.1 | 20.6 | 20.8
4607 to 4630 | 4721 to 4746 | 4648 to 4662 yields -0.10 angstroms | 21.3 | 20.6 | 21.1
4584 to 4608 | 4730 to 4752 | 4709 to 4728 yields 0.12 angstroms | 20.7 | 20.6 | 20.6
